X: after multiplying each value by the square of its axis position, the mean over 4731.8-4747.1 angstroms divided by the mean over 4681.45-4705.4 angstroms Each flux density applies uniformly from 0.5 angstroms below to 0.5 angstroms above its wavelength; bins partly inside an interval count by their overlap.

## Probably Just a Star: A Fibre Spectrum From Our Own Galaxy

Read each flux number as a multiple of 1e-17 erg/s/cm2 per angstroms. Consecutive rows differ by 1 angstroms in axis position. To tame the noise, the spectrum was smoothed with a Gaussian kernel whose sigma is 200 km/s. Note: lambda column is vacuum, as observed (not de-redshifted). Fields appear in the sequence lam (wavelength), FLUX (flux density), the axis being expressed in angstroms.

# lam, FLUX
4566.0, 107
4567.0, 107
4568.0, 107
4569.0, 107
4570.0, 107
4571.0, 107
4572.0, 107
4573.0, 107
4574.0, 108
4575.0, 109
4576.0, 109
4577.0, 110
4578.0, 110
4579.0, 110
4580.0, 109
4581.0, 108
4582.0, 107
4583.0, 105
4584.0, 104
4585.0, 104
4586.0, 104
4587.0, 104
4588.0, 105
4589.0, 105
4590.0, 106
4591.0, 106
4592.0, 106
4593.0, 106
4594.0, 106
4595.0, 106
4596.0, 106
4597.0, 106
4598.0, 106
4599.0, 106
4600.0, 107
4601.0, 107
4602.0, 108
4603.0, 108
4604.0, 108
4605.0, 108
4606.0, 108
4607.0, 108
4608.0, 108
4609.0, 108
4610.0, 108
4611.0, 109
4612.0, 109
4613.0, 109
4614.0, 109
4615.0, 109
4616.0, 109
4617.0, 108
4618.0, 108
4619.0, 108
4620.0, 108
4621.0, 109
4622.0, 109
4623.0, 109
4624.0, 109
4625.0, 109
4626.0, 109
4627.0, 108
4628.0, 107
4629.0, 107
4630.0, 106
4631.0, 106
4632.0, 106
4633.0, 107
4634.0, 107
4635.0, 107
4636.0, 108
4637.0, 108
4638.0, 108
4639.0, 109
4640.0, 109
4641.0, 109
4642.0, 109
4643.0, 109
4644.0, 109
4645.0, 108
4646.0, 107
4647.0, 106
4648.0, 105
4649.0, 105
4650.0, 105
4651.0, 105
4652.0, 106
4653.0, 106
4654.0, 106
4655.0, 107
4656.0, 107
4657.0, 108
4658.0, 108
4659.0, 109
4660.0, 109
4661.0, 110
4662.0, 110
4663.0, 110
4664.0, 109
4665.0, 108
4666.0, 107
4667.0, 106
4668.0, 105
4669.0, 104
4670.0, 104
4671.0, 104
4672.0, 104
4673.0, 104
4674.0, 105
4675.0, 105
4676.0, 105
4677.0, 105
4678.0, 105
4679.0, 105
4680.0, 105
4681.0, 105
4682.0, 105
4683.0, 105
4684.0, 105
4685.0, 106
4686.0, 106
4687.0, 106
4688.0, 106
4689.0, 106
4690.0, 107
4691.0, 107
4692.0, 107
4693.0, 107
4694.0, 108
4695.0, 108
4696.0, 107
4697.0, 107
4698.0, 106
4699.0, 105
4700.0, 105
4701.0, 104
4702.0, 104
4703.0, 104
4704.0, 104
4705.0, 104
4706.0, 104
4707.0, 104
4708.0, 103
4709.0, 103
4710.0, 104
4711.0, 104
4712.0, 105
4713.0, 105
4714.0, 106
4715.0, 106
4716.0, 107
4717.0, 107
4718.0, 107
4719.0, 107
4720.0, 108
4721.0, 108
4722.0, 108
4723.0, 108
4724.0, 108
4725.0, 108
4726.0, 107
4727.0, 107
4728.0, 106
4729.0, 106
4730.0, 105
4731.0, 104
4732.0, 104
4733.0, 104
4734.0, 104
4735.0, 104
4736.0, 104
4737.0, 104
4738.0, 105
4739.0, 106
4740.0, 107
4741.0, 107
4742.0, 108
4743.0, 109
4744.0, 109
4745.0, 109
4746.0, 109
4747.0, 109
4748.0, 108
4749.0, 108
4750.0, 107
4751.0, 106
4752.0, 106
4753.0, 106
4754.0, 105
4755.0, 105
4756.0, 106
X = 1.0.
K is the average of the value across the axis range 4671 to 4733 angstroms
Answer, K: 106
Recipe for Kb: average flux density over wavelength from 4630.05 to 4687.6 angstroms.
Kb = 107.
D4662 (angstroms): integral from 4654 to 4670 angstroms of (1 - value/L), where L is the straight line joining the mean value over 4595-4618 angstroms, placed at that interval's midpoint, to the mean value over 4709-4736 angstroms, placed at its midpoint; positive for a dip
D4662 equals -0.1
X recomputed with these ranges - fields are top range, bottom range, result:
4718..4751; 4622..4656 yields 1.04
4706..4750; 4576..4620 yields 1.05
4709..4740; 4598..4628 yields 1.03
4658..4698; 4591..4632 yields 1.02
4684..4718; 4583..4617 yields 1.03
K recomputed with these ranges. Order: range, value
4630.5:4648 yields 108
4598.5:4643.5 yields 108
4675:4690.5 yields 105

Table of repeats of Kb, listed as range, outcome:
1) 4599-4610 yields 108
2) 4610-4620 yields 109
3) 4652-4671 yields 107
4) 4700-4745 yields 106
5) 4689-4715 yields 105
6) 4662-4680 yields 106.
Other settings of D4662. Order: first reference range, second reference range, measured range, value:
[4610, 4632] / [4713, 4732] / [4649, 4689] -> 0.5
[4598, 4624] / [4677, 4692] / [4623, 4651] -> 0.0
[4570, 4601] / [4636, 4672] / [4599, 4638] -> -0.4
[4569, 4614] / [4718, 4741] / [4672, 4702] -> 0.2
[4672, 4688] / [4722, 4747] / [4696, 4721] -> 0.1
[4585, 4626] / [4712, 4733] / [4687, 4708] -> 0.2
